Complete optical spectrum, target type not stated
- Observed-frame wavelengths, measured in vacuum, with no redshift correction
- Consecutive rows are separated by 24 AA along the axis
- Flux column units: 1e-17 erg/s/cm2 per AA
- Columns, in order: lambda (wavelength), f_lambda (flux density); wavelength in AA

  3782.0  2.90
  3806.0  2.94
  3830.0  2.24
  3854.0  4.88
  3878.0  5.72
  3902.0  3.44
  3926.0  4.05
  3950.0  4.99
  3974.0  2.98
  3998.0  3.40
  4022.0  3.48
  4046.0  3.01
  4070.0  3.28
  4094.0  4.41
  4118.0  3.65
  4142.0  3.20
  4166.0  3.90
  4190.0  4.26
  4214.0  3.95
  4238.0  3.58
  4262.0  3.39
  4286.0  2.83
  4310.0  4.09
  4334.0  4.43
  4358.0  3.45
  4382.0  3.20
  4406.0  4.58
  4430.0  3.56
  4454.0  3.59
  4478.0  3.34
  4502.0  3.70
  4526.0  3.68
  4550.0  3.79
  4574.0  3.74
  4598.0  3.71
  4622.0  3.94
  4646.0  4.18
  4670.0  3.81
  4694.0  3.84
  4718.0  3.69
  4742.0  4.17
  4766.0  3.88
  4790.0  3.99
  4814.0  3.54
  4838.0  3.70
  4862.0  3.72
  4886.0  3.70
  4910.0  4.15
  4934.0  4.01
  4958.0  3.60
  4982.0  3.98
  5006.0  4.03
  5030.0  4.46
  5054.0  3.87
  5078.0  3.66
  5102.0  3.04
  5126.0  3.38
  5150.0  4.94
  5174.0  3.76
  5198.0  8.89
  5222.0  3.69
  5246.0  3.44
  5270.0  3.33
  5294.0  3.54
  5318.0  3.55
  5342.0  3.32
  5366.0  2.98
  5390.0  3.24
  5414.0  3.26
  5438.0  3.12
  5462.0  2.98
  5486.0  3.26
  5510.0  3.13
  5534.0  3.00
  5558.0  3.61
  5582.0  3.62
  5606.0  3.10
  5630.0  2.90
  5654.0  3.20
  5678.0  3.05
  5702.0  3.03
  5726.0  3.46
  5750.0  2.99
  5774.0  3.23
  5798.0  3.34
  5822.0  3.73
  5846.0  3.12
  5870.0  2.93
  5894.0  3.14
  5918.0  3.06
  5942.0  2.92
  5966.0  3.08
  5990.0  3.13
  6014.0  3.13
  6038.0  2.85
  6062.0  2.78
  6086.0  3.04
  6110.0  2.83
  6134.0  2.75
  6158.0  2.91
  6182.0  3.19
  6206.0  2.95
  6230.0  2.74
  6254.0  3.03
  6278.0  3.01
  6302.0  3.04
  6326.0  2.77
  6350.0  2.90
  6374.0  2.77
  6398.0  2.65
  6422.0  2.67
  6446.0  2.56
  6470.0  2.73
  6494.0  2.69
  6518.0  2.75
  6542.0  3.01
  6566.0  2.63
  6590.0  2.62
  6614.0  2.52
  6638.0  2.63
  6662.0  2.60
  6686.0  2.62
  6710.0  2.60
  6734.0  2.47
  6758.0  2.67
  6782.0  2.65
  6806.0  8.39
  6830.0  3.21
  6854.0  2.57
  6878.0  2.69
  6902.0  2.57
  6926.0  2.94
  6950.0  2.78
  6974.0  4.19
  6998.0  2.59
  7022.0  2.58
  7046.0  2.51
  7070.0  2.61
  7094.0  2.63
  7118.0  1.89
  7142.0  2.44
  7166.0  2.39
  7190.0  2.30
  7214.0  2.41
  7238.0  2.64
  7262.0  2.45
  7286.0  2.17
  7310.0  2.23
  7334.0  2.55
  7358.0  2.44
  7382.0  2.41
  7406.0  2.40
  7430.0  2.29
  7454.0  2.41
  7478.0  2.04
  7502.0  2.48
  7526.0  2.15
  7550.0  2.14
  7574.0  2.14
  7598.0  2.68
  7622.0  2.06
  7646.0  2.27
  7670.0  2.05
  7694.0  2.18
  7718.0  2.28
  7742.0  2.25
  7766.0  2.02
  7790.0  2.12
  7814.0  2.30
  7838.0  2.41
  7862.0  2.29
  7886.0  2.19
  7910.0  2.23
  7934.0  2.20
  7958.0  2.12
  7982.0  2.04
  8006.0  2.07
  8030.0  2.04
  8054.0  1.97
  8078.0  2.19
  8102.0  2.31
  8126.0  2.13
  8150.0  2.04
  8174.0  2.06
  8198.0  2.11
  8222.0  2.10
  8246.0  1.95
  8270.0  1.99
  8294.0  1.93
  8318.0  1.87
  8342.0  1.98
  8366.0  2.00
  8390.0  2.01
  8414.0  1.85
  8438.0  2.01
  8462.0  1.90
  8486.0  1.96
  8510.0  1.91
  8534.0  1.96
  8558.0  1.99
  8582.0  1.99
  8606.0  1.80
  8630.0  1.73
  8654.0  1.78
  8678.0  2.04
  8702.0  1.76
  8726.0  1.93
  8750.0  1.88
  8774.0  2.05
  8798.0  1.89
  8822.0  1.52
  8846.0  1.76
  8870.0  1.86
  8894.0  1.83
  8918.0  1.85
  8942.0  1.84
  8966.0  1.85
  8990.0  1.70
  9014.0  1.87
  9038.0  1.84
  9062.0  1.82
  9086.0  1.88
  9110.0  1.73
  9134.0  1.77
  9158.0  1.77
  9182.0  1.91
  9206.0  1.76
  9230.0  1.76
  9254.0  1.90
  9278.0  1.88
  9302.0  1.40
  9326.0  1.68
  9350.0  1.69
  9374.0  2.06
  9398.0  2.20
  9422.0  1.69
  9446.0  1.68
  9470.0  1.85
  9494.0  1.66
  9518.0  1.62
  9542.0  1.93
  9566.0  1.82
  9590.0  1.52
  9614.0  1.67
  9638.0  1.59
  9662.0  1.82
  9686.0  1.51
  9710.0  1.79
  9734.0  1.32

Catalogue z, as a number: 0.04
